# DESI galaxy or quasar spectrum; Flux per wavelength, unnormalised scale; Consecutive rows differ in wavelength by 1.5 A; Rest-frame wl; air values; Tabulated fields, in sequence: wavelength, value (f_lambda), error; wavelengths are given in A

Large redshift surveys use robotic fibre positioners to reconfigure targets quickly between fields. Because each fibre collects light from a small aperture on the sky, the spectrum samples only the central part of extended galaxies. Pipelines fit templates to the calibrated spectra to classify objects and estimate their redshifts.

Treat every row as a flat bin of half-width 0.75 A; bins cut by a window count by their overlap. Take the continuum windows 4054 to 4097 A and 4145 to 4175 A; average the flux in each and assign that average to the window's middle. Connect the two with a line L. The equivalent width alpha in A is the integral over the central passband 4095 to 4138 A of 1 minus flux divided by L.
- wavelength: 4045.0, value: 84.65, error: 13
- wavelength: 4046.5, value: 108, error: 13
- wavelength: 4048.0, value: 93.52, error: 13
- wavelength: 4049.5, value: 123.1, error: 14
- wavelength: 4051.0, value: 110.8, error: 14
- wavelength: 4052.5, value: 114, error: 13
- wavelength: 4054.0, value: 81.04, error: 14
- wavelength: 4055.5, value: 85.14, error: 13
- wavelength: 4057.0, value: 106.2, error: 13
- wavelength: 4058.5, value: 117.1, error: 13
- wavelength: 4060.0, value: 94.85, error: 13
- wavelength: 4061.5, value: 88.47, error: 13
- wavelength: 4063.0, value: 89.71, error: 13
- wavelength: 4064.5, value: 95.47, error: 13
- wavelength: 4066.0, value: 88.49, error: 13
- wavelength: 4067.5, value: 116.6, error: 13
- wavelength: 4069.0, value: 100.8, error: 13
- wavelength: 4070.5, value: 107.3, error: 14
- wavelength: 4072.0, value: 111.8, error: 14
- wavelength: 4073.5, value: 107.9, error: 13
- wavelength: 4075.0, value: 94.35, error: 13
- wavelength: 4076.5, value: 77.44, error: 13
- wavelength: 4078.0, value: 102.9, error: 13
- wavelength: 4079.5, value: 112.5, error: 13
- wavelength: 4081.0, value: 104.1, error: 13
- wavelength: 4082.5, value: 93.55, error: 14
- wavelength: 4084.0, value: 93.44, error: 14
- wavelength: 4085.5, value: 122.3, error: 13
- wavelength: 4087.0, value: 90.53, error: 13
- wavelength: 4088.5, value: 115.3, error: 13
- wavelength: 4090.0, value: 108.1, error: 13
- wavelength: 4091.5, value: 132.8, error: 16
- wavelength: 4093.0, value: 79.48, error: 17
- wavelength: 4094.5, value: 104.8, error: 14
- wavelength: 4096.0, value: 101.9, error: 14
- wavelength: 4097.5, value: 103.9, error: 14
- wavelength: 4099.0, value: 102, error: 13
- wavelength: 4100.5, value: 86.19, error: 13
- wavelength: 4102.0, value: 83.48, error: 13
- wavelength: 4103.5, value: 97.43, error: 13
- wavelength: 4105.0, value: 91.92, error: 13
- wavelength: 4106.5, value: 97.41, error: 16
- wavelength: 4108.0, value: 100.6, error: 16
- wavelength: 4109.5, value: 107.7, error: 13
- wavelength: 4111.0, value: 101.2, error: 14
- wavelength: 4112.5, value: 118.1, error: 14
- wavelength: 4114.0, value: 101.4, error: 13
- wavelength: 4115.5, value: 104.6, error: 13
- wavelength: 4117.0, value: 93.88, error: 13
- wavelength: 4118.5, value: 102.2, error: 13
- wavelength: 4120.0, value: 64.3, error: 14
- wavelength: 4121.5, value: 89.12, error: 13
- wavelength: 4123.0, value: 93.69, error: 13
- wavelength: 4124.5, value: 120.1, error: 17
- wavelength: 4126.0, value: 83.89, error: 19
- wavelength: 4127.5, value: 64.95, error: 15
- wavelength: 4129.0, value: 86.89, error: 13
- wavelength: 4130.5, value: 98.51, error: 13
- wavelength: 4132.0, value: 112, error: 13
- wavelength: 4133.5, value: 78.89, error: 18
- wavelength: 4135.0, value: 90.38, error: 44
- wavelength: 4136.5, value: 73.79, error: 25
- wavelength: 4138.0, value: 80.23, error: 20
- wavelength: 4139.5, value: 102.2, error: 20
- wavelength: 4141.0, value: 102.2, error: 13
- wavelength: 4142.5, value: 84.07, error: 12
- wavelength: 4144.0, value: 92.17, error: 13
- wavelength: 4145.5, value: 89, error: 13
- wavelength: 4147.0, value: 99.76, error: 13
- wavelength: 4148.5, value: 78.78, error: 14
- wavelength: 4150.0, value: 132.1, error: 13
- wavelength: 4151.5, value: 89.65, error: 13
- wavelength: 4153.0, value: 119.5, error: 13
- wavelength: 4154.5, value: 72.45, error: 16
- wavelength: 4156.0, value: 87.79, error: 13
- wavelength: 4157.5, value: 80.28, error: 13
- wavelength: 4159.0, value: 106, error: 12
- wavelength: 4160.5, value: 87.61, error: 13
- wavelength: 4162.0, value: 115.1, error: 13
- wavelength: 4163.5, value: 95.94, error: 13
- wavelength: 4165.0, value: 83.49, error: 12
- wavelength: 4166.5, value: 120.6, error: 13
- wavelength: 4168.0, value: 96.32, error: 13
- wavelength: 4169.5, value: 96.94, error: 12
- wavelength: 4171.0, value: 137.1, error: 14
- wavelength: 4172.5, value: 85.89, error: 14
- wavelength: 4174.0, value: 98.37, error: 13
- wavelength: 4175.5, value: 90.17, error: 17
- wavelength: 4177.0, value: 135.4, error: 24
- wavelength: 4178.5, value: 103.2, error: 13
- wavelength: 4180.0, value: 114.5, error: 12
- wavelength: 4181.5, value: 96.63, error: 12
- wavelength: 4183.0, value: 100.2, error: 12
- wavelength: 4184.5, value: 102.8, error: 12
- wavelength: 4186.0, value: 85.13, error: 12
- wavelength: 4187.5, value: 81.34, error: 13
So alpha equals 2.4 A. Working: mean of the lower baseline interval 101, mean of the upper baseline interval 98.6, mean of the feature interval 94.5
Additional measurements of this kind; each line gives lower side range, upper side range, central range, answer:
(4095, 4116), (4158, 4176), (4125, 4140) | 1.93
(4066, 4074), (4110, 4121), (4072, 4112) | 0.69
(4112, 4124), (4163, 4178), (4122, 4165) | 2.85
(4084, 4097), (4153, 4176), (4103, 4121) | 0.94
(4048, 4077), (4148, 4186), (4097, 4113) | 0.32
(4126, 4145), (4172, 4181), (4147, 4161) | 0.09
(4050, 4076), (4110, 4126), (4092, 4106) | 0.54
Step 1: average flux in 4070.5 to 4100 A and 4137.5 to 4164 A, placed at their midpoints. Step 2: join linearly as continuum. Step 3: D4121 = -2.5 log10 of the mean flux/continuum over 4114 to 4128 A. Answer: 0.08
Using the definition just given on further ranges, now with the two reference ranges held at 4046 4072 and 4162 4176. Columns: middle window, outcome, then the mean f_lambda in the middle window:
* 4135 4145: 0.14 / 89.2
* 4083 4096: -0.04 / 105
